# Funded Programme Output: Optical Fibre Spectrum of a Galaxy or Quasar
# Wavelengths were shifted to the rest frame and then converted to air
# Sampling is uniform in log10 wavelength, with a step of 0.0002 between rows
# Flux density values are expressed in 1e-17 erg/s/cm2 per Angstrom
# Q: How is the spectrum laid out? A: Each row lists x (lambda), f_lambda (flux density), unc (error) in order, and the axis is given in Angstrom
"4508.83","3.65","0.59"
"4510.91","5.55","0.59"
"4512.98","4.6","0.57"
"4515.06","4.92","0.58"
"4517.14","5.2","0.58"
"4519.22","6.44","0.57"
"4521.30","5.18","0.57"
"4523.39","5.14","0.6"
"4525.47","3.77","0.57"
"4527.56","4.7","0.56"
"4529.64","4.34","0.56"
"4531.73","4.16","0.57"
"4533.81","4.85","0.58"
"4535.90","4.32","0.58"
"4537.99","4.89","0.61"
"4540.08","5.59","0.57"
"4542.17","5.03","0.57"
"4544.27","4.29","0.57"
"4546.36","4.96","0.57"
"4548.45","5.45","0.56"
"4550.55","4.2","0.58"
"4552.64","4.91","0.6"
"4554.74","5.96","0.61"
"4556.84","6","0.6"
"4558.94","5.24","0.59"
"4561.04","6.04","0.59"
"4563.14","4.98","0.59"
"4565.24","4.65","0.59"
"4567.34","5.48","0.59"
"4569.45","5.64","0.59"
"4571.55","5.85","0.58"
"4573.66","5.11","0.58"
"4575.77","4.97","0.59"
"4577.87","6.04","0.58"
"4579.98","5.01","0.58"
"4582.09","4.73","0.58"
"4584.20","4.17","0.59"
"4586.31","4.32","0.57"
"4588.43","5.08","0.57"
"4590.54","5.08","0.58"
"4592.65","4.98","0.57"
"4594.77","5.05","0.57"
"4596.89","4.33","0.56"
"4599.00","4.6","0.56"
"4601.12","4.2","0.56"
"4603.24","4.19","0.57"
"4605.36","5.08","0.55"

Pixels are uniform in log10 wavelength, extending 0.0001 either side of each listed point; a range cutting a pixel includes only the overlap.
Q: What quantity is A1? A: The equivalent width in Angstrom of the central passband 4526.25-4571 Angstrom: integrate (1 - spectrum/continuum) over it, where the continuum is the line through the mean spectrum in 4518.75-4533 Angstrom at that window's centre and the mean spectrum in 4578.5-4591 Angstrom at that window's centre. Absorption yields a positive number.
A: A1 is -2.6 Angstrom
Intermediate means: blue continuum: 4.75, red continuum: 4.76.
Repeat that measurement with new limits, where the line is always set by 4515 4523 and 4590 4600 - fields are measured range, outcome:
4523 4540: 2.54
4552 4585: -1.82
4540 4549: 0.44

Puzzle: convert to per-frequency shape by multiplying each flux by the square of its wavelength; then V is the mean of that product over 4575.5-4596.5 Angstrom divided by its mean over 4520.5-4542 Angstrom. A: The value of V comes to 1.07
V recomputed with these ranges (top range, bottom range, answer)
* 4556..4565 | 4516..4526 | 1.07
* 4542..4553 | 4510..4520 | 0.91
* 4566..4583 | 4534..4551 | 1.12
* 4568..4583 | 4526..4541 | 1.17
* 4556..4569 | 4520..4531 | 1.18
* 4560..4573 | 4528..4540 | 1.19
